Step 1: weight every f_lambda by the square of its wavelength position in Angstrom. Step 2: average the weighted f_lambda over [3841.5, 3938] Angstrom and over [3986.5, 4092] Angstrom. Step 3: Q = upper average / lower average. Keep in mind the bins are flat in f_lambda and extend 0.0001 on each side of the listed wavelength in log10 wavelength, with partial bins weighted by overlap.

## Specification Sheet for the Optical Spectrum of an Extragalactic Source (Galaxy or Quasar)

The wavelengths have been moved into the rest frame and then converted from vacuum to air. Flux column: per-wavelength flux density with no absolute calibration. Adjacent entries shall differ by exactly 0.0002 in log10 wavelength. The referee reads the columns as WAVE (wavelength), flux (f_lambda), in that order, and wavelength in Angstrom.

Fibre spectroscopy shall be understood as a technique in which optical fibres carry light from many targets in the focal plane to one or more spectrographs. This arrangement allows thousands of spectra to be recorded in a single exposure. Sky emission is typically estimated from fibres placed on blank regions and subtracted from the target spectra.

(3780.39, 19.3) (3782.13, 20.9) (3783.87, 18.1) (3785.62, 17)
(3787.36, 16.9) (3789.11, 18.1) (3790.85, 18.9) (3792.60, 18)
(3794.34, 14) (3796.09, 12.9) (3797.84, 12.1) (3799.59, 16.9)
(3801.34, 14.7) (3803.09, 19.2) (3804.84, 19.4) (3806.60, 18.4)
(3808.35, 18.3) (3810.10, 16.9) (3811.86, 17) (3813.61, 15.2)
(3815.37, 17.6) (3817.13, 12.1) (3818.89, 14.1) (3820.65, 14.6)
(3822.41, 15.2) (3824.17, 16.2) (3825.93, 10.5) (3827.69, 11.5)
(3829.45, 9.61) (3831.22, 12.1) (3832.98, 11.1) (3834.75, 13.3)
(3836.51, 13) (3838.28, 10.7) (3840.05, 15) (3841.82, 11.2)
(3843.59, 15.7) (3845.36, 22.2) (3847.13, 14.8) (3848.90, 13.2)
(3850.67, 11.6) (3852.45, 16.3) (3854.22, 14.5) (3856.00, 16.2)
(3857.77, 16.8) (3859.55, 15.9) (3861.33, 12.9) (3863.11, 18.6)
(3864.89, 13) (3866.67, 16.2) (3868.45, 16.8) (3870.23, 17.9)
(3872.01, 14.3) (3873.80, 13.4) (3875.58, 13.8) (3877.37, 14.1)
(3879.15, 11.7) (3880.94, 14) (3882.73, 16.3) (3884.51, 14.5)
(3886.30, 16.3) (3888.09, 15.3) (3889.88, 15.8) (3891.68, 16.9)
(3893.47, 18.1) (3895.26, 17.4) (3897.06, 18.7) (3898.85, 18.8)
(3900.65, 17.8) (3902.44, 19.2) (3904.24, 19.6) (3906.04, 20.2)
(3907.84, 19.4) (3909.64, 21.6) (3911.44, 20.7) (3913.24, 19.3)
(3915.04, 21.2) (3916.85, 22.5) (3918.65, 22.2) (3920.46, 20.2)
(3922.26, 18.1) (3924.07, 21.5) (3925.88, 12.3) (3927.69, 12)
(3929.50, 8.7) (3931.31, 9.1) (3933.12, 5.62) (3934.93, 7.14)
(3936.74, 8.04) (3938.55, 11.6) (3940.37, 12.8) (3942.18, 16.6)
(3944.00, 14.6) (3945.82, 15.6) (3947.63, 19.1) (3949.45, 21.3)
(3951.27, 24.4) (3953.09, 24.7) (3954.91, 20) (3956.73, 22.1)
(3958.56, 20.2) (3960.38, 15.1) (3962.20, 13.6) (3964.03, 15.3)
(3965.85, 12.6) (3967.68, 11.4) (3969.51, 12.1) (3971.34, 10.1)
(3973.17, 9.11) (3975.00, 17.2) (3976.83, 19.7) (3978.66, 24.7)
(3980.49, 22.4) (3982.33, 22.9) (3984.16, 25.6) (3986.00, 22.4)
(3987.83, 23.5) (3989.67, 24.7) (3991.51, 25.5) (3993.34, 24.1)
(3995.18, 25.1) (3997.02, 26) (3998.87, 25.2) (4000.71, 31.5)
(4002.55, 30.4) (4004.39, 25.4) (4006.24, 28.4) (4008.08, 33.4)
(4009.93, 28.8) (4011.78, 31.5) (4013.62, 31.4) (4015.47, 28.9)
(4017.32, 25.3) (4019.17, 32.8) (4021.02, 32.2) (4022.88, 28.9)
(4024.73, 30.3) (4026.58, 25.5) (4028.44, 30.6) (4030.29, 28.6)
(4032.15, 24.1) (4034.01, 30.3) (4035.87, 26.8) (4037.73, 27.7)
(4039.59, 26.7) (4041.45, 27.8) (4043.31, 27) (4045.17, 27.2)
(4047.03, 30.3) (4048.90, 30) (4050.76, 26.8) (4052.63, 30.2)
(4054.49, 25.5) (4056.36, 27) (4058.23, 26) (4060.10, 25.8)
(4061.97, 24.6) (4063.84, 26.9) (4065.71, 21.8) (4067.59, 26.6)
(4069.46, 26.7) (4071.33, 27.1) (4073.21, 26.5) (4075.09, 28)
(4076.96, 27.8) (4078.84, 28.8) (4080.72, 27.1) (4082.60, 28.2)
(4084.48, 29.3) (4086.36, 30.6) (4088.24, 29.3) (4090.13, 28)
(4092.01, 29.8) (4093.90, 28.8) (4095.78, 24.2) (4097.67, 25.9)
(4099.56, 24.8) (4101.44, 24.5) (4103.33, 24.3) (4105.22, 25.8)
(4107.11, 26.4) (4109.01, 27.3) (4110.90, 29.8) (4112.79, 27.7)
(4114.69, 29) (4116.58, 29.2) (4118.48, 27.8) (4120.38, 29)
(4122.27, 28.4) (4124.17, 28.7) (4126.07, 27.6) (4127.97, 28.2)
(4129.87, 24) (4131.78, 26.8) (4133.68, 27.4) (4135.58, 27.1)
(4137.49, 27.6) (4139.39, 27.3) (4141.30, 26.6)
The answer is 1.88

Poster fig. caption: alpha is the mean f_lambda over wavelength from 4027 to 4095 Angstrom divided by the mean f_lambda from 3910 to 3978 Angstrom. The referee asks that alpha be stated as 1.73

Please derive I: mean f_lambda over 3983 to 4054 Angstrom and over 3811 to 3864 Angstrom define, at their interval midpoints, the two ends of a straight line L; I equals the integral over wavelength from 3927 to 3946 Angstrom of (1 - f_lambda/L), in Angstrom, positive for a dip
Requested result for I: 9.51 Angstrom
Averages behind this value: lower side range 14.3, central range 10.9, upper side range 27.9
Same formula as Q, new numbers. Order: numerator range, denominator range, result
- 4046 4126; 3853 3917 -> 1.79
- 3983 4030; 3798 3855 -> 2.08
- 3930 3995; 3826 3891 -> 1.27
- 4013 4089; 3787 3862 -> 2.09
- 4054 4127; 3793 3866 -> 2.10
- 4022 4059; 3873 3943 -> 1.87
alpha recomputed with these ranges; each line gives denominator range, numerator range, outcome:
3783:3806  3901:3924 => 1.22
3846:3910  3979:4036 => 1.70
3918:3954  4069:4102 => 1.81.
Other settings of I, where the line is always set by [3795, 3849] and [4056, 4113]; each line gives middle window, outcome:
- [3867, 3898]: 3.4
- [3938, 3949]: 2.7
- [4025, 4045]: -2.4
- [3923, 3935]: 5.1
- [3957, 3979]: 6.6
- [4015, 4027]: -2.7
